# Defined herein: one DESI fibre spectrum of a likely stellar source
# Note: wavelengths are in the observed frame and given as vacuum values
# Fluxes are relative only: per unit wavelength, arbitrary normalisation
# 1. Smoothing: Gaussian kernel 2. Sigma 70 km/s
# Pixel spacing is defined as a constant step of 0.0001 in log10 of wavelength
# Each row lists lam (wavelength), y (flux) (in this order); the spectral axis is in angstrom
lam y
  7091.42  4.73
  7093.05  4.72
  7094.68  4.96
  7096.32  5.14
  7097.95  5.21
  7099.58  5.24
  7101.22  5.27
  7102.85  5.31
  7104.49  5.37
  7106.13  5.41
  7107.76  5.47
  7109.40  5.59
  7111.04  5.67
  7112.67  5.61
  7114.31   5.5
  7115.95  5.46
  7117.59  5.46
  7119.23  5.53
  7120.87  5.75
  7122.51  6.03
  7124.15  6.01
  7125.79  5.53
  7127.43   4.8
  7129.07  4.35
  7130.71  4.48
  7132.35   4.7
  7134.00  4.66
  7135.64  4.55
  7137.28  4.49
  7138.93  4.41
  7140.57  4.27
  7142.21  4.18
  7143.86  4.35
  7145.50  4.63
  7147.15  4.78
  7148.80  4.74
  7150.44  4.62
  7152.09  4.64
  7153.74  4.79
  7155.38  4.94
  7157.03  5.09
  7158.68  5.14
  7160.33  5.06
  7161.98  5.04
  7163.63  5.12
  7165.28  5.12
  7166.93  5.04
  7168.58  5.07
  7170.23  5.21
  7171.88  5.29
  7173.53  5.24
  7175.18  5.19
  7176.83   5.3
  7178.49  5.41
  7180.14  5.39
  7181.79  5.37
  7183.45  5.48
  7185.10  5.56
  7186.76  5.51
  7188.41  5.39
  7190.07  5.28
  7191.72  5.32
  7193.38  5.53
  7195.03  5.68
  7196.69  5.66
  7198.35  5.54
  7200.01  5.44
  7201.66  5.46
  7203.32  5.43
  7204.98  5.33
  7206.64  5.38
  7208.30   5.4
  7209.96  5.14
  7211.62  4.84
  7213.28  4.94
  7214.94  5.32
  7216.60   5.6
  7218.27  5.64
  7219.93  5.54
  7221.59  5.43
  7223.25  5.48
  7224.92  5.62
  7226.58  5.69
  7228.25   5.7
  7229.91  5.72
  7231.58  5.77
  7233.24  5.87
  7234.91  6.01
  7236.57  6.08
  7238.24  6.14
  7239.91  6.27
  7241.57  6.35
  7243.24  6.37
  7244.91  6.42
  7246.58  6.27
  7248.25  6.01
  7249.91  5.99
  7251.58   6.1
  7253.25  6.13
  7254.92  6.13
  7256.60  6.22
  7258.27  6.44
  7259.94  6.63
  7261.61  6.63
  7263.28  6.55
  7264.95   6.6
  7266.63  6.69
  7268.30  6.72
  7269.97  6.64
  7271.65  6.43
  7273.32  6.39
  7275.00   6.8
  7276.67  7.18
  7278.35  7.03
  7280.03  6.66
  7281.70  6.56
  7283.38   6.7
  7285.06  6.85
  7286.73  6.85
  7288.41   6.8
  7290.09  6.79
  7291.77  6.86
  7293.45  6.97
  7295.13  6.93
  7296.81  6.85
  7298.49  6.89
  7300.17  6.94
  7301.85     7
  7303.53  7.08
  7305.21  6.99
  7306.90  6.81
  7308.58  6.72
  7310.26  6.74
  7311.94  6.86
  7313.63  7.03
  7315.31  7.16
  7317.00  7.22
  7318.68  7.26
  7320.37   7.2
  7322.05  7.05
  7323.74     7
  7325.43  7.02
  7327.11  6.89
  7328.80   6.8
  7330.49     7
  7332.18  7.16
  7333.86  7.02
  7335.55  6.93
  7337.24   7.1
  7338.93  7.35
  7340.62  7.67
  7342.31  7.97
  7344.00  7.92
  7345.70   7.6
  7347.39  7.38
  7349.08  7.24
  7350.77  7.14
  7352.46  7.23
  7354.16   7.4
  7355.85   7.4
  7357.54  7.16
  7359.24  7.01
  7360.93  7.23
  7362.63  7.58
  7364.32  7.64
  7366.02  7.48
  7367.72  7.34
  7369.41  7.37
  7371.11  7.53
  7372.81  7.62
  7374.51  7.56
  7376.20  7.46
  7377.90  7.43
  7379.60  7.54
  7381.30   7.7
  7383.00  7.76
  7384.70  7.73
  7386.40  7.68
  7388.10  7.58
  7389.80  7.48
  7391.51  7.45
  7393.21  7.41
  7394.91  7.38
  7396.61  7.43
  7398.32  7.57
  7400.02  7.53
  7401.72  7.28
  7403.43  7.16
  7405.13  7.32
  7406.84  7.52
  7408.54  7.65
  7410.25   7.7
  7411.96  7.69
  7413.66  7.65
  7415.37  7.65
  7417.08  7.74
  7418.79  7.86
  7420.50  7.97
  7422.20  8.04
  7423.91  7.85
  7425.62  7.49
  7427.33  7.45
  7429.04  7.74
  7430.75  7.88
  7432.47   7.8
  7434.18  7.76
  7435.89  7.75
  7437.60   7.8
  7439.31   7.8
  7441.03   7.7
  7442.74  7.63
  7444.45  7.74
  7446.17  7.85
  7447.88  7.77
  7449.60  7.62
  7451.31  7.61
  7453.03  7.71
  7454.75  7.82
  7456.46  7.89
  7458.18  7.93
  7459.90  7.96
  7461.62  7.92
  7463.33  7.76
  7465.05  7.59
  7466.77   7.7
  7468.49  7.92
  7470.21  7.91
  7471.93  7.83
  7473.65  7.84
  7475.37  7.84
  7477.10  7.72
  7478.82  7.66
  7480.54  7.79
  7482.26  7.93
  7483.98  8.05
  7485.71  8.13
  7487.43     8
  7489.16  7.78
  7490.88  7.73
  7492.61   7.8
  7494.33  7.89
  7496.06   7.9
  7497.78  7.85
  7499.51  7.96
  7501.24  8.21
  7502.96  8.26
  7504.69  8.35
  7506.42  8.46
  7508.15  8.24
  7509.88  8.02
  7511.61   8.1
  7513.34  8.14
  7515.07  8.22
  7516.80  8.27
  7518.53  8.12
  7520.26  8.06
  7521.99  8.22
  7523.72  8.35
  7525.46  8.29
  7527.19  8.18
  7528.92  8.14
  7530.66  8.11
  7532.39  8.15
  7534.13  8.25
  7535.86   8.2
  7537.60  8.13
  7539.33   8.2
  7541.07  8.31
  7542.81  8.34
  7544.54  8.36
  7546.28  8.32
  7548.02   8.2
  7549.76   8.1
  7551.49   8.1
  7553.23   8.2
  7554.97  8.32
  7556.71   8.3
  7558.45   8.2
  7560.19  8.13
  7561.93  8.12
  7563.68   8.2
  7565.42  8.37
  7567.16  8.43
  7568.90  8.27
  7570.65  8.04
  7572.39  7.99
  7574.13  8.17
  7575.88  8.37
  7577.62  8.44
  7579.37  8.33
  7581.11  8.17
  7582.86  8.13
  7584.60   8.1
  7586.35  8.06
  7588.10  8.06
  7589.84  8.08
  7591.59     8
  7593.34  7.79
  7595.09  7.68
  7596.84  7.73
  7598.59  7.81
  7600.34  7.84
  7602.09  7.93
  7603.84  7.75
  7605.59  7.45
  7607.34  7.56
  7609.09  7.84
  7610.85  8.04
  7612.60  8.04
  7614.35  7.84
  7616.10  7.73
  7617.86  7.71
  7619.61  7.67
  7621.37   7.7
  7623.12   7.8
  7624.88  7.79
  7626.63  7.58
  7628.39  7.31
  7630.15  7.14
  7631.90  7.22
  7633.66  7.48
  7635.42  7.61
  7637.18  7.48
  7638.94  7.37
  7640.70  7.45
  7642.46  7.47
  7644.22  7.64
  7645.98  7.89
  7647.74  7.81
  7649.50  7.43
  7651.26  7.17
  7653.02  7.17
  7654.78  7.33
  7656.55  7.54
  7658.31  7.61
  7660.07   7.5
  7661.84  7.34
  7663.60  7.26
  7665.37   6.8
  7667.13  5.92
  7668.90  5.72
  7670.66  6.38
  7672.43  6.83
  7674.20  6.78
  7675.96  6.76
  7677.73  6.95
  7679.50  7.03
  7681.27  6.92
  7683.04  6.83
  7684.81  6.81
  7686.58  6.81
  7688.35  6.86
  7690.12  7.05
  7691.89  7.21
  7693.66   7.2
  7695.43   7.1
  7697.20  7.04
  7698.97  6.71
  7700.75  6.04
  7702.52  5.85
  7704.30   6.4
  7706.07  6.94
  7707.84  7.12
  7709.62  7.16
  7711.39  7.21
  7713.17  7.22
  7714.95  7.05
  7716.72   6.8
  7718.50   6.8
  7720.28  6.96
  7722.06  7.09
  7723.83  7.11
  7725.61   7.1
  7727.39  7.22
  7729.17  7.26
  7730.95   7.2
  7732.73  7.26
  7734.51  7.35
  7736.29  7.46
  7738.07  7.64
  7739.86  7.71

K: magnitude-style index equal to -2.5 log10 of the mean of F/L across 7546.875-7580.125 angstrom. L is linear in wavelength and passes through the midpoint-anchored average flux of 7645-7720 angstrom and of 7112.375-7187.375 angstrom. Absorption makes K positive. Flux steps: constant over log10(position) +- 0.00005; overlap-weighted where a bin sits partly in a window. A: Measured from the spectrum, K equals -0.25 mag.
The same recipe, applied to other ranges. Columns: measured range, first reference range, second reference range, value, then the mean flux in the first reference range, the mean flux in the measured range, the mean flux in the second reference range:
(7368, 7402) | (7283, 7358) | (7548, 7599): -0.025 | 7.09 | 7.53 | 8.13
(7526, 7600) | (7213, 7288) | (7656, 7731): -0.212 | 6.22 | 8.15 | 6.91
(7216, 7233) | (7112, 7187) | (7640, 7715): -0.058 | 5.06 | 5.63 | 7.01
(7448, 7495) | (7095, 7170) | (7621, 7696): -0.214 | 5.06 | 7.83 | 7.18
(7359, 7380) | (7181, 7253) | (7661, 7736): -0.227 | 5.66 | 7.46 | 6.9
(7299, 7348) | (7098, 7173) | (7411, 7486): -0.068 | 5.06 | 7.13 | 7.79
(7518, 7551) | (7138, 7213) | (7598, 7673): -0.184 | 5.13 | 8.21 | 7.44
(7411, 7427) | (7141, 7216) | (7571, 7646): -0.170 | 5.16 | 7.76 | 7.8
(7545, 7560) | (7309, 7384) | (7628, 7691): -0.146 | 7.3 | 8.22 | 7.13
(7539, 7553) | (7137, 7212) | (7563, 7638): -0.099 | 5.12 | 8.24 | 7.88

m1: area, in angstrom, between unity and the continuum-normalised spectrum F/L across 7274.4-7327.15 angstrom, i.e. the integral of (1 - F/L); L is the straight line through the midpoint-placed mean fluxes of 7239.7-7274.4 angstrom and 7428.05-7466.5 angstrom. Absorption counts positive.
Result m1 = -1.8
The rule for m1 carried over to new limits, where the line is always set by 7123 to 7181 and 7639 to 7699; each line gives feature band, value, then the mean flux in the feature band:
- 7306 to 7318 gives -2.9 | 6.94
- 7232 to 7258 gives -4.2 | 6.16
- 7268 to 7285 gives -4.0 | 6.72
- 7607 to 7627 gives -2.7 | 7.79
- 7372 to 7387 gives -4.5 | 7.61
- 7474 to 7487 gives -3.3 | 7.88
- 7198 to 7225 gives -1.1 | 5.37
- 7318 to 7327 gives -2.3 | 7.09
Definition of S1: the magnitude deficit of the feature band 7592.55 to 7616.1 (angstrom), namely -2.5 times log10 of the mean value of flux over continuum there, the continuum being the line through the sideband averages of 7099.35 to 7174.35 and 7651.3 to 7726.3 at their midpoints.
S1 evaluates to -0.17 mag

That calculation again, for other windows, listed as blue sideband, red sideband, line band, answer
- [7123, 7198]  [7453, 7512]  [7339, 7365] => -0.10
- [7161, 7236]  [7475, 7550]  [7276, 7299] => -0.11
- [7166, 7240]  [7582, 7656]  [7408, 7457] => -0.16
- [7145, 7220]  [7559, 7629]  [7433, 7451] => -0.12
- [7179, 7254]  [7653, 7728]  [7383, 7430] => -0.23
